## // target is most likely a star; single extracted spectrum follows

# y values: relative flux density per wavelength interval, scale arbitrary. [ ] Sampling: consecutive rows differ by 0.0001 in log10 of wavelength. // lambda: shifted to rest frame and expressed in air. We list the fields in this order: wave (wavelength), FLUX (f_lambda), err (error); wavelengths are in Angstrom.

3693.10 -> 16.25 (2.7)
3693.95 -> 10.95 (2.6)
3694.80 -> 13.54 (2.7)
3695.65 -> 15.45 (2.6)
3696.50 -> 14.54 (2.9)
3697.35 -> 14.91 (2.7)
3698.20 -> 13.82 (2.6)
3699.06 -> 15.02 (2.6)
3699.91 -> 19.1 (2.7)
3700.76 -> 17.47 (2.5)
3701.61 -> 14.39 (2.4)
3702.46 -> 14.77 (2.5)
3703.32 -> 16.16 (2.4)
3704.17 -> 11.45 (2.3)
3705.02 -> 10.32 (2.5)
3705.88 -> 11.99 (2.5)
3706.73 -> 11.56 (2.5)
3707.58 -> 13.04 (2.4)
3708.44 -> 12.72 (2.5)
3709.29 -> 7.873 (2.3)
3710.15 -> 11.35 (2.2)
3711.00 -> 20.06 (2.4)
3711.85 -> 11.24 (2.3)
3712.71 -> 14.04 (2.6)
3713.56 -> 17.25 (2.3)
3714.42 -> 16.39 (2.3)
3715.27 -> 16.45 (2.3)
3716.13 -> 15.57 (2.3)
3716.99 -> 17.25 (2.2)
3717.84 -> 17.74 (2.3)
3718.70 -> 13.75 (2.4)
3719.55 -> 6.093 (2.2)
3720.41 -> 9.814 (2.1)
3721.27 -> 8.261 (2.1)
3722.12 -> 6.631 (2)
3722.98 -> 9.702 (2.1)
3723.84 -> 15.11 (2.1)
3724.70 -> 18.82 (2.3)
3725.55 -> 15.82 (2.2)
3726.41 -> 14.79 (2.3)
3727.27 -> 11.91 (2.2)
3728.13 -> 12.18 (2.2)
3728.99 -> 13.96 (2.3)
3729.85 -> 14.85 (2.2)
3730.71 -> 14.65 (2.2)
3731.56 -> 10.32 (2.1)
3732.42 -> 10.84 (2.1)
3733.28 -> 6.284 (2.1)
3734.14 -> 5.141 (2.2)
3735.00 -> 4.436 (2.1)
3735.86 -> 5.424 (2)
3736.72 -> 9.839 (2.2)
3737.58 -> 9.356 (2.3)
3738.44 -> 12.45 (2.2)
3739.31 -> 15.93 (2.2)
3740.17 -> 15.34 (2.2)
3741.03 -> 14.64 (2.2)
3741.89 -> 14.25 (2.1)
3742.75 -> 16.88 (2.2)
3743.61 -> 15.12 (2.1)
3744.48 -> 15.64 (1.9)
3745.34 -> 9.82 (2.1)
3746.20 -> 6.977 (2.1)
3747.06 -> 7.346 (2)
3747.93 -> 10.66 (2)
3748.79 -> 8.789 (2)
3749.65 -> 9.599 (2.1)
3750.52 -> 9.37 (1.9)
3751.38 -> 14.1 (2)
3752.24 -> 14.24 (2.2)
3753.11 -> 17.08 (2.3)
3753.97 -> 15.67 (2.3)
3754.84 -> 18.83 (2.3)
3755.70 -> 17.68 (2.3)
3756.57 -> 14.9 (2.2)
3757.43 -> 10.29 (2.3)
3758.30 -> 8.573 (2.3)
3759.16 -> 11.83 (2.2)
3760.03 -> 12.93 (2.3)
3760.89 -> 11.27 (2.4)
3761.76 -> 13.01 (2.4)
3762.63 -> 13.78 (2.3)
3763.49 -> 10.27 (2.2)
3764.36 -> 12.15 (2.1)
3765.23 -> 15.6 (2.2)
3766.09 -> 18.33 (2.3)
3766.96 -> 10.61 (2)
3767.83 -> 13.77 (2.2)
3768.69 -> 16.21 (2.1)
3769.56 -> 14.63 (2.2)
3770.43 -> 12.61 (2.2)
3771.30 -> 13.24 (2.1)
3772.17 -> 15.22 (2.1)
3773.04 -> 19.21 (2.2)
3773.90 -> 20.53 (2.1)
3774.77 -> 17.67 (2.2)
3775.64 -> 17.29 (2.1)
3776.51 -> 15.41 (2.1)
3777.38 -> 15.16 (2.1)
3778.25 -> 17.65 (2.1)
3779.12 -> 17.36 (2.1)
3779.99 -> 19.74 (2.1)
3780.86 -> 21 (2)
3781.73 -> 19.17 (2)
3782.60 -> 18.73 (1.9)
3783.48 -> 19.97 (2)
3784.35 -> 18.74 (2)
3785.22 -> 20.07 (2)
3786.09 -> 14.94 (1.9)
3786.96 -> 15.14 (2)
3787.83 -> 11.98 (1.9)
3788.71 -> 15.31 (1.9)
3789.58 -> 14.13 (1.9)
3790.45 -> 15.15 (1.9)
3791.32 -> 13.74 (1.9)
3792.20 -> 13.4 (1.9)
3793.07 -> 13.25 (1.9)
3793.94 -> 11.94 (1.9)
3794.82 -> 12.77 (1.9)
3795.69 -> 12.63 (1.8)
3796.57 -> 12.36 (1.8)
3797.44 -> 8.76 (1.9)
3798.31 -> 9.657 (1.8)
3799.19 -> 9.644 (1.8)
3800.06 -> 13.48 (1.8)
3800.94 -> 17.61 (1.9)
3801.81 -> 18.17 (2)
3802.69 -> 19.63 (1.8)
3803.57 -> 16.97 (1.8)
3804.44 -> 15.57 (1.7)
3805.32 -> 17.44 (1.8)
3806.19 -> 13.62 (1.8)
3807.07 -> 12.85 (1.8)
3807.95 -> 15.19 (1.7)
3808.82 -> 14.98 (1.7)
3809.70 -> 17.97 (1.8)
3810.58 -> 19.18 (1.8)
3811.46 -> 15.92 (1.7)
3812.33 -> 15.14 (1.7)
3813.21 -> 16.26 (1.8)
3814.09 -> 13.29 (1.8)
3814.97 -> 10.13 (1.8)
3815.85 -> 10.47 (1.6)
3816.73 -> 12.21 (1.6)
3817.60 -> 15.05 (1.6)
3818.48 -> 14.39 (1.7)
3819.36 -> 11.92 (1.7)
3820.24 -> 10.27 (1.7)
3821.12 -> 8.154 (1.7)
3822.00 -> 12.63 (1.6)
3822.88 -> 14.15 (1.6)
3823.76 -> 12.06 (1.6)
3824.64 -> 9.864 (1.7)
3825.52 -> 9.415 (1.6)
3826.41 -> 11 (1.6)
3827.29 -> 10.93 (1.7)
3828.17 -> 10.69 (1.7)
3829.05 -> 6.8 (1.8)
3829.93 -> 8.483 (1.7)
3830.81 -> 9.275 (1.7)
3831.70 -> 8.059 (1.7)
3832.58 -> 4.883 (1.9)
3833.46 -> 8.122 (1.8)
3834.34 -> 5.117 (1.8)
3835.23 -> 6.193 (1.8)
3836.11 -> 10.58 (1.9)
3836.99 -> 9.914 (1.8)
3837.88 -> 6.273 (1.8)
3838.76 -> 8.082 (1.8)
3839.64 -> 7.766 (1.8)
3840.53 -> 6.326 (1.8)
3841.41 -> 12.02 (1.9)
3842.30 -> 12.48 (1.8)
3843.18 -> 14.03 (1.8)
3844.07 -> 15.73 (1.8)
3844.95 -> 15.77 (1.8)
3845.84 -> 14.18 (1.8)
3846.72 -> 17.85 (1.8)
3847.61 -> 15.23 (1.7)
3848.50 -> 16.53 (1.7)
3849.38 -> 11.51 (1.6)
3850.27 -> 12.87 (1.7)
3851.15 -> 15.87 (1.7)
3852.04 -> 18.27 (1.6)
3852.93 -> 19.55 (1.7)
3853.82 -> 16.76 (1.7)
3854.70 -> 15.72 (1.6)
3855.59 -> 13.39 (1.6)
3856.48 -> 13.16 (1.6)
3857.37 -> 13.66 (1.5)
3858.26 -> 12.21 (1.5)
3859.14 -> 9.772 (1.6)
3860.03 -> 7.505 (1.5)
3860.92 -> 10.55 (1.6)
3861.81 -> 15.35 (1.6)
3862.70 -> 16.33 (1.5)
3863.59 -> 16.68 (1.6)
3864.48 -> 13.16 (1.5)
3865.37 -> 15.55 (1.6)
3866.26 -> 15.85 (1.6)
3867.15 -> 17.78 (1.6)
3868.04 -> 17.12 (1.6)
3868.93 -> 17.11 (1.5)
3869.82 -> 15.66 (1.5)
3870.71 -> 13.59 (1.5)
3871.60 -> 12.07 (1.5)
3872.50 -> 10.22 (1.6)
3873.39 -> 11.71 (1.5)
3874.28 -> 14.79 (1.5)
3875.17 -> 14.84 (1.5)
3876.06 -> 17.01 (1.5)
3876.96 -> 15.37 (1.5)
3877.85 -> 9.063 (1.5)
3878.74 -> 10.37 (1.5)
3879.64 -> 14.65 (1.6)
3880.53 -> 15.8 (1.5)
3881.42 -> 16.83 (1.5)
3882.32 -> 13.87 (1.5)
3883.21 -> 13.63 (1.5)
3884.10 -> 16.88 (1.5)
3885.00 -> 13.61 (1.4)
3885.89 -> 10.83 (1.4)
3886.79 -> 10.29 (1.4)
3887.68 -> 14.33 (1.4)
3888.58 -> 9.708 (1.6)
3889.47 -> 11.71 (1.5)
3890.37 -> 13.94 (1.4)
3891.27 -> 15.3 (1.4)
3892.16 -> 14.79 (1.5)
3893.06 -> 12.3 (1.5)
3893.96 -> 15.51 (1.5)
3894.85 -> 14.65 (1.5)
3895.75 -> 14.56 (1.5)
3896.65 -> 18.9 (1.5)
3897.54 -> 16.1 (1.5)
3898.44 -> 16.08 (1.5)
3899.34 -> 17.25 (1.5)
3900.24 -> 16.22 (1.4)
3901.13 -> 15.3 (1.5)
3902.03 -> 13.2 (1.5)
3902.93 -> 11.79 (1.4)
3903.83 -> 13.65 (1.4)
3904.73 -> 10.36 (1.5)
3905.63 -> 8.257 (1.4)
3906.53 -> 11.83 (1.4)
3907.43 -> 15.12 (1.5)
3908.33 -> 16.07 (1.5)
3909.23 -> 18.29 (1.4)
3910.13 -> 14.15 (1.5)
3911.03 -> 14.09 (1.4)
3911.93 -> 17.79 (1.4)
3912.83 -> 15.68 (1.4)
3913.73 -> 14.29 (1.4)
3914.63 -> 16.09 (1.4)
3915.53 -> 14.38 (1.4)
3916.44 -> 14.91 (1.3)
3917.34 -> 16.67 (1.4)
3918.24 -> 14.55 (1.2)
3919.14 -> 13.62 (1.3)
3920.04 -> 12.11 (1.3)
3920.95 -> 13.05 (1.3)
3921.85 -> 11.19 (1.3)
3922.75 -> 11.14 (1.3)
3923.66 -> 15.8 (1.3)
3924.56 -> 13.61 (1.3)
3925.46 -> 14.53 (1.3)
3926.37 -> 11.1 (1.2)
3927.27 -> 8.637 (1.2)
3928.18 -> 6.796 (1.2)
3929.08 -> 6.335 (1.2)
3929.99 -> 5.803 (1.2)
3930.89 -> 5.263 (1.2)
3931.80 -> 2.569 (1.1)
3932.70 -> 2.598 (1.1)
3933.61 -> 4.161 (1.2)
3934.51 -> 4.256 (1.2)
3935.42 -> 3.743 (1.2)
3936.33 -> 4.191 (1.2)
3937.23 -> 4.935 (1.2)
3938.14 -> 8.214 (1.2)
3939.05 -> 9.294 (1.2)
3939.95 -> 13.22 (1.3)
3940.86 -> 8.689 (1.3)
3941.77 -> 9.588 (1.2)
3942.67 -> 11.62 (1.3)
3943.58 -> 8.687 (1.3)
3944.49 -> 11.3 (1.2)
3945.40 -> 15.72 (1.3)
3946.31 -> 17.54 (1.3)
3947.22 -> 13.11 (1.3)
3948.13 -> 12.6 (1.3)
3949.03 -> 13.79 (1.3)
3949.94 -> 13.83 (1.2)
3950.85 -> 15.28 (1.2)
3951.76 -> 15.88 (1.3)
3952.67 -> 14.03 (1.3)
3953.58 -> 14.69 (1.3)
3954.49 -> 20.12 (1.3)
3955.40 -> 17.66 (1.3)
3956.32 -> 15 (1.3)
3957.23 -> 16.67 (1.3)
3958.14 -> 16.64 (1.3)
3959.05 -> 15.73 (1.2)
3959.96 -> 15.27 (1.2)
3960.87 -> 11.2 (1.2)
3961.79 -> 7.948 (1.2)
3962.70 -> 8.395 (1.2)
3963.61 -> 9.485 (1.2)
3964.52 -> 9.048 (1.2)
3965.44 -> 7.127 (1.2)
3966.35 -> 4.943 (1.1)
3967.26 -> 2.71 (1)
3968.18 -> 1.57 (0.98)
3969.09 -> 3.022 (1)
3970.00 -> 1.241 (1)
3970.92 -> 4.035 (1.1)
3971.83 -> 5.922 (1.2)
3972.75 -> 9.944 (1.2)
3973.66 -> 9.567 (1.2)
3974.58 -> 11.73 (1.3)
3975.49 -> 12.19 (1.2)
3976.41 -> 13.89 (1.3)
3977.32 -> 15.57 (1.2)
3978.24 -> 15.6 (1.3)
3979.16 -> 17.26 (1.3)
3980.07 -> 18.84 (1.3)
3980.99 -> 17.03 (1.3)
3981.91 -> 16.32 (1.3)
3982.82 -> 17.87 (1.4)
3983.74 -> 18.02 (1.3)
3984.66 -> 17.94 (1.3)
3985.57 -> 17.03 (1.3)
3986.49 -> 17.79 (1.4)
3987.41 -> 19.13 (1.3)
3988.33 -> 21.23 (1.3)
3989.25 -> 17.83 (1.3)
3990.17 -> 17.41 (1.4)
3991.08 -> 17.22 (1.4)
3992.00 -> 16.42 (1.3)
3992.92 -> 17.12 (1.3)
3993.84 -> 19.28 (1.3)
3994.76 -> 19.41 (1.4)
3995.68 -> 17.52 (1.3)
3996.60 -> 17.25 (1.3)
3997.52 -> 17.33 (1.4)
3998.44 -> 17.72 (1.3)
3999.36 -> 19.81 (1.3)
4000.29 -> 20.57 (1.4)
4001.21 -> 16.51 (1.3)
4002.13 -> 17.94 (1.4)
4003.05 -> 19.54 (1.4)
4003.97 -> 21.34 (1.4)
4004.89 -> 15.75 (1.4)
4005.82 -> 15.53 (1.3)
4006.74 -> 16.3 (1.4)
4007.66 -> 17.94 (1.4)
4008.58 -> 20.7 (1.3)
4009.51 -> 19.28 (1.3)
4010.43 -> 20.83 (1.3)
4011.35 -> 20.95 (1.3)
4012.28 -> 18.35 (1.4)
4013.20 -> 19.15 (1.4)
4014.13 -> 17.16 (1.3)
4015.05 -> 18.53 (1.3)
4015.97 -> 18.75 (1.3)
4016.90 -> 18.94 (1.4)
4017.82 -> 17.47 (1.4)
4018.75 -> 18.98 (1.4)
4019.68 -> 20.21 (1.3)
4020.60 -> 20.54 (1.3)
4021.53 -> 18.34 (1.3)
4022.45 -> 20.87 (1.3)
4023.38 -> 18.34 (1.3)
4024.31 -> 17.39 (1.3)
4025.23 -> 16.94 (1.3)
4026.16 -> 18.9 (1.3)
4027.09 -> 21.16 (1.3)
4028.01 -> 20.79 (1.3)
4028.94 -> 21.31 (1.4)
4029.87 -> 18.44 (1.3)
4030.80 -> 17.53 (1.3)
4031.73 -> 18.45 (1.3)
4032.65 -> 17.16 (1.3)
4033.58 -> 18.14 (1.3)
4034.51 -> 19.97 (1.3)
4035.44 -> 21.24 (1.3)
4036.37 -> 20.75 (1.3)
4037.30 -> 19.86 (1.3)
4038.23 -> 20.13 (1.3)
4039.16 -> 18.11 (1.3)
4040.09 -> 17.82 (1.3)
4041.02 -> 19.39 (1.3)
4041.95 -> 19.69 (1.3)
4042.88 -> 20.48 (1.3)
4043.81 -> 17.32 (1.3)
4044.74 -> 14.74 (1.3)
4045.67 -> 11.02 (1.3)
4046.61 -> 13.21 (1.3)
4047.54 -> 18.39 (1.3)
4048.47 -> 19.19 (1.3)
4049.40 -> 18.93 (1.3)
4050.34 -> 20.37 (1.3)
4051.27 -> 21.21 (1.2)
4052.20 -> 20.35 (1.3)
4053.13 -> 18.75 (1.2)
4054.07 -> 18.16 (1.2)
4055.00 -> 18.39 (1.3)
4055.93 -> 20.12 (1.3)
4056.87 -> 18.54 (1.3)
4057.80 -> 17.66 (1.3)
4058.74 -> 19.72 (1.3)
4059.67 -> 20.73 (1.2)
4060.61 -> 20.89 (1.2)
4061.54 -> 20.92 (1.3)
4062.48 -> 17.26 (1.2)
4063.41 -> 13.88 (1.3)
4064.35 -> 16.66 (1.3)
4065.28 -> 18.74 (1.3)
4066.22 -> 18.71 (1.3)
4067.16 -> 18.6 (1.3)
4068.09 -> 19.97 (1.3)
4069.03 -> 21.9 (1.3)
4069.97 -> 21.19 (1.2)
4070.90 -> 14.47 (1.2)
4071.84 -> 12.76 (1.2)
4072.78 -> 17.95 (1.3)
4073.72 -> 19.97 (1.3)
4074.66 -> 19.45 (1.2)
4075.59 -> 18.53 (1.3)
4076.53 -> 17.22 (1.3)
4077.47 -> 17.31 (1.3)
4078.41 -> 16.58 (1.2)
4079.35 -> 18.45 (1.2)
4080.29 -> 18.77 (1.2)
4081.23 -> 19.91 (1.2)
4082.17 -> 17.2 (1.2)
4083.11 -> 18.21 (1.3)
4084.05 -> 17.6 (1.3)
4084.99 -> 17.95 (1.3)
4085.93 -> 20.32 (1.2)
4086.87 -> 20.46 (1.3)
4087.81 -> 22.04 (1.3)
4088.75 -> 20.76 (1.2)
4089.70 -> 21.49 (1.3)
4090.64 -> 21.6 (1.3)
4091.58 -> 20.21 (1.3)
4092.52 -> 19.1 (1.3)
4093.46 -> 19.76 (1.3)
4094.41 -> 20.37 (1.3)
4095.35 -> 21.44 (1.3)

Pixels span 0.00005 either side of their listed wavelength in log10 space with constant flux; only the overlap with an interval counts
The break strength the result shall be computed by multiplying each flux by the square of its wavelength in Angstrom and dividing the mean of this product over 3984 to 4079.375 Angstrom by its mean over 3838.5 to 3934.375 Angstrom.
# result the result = 1.50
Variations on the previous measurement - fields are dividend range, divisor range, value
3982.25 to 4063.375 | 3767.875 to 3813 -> 1.34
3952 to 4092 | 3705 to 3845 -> 1.49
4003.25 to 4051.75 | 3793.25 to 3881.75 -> 1.58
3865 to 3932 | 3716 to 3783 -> 1.09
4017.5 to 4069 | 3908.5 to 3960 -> 1.64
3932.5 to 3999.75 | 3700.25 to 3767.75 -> 1.14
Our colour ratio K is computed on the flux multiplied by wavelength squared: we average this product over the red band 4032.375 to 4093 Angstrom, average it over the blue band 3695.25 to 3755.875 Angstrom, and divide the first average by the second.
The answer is 1.7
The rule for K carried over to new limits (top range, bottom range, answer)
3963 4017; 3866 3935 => 1.23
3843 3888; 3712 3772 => 1.20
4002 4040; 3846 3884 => 1.42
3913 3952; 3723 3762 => 0.97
